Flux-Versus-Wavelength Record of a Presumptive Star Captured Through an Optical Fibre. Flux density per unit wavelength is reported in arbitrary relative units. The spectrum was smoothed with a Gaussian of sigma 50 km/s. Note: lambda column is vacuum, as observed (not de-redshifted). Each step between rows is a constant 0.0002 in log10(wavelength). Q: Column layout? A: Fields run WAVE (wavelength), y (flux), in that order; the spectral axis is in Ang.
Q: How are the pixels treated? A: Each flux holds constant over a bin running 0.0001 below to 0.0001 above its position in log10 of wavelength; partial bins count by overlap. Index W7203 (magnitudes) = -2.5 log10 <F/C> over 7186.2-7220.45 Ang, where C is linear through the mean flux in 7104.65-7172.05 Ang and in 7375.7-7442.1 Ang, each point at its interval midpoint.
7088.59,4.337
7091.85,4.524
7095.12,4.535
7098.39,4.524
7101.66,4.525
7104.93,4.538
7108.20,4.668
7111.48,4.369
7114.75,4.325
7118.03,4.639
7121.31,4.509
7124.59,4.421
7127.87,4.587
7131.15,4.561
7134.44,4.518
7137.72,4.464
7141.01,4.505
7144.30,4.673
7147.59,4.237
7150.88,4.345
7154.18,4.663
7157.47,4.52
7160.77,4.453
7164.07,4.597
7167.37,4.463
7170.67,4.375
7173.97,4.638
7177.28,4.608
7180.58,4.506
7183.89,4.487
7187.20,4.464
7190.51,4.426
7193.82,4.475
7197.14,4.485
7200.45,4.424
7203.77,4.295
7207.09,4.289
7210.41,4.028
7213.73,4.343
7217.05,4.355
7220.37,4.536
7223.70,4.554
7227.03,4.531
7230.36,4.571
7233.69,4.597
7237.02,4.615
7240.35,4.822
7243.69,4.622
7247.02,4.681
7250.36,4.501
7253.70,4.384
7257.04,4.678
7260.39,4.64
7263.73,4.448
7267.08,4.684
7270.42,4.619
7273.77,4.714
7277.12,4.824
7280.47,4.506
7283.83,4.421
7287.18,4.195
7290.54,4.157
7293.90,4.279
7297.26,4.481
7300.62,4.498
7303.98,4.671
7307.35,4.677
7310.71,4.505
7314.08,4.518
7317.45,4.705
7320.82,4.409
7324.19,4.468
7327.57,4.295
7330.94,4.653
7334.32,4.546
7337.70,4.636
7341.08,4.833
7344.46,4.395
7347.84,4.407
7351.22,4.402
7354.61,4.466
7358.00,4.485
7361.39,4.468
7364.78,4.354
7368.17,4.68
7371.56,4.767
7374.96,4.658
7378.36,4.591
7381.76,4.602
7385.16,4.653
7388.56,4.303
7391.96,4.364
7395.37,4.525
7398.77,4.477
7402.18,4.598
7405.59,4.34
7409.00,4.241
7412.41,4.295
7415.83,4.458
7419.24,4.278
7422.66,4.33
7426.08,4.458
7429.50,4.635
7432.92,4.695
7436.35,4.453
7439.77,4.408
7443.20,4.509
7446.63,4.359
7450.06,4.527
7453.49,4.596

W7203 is 0.03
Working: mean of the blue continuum 4.5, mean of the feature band 4.37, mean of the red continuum 4.46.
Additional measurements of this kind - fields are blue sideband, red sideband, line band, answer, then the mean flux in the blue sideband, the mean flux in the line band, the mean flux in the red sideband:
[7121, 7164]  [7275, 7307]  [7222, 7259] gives -0.029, 4.5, 4.6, 4.46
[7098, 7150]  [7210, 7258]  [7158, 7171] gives 0.007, 4.5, 4.48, 4.53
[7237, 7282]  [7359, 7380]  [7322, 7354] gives 0.020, 4.63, 4.51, 4.58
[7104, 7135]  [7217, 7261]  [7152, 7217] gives 0.025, 4.51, 4.45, 4.58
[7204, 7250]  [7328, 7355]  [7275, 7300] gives 0.024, 4.5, 4.42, 4.54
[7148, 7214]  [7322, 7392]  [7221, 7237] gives -0.024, 4.44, 4.57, 4.53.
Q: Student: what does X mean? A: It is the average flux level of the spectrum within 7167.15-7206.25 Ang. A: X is 4.47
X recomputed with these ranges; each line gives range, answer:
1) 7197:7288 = 4.52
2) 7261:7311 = 4.52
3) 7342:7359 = 4.45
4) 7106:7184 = 4.51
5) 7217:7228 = 4.51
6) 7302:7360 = 4.53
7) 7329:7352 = 4.56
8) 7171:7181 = 4.57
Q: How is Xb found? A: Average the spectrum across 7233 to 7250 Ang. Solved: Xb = 4.66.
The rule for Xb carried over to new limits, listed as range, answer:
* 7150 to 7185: 4.52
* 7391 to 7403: 4.49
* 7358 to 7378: 4.58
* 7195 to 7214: 4.31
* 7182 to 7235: 4.43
